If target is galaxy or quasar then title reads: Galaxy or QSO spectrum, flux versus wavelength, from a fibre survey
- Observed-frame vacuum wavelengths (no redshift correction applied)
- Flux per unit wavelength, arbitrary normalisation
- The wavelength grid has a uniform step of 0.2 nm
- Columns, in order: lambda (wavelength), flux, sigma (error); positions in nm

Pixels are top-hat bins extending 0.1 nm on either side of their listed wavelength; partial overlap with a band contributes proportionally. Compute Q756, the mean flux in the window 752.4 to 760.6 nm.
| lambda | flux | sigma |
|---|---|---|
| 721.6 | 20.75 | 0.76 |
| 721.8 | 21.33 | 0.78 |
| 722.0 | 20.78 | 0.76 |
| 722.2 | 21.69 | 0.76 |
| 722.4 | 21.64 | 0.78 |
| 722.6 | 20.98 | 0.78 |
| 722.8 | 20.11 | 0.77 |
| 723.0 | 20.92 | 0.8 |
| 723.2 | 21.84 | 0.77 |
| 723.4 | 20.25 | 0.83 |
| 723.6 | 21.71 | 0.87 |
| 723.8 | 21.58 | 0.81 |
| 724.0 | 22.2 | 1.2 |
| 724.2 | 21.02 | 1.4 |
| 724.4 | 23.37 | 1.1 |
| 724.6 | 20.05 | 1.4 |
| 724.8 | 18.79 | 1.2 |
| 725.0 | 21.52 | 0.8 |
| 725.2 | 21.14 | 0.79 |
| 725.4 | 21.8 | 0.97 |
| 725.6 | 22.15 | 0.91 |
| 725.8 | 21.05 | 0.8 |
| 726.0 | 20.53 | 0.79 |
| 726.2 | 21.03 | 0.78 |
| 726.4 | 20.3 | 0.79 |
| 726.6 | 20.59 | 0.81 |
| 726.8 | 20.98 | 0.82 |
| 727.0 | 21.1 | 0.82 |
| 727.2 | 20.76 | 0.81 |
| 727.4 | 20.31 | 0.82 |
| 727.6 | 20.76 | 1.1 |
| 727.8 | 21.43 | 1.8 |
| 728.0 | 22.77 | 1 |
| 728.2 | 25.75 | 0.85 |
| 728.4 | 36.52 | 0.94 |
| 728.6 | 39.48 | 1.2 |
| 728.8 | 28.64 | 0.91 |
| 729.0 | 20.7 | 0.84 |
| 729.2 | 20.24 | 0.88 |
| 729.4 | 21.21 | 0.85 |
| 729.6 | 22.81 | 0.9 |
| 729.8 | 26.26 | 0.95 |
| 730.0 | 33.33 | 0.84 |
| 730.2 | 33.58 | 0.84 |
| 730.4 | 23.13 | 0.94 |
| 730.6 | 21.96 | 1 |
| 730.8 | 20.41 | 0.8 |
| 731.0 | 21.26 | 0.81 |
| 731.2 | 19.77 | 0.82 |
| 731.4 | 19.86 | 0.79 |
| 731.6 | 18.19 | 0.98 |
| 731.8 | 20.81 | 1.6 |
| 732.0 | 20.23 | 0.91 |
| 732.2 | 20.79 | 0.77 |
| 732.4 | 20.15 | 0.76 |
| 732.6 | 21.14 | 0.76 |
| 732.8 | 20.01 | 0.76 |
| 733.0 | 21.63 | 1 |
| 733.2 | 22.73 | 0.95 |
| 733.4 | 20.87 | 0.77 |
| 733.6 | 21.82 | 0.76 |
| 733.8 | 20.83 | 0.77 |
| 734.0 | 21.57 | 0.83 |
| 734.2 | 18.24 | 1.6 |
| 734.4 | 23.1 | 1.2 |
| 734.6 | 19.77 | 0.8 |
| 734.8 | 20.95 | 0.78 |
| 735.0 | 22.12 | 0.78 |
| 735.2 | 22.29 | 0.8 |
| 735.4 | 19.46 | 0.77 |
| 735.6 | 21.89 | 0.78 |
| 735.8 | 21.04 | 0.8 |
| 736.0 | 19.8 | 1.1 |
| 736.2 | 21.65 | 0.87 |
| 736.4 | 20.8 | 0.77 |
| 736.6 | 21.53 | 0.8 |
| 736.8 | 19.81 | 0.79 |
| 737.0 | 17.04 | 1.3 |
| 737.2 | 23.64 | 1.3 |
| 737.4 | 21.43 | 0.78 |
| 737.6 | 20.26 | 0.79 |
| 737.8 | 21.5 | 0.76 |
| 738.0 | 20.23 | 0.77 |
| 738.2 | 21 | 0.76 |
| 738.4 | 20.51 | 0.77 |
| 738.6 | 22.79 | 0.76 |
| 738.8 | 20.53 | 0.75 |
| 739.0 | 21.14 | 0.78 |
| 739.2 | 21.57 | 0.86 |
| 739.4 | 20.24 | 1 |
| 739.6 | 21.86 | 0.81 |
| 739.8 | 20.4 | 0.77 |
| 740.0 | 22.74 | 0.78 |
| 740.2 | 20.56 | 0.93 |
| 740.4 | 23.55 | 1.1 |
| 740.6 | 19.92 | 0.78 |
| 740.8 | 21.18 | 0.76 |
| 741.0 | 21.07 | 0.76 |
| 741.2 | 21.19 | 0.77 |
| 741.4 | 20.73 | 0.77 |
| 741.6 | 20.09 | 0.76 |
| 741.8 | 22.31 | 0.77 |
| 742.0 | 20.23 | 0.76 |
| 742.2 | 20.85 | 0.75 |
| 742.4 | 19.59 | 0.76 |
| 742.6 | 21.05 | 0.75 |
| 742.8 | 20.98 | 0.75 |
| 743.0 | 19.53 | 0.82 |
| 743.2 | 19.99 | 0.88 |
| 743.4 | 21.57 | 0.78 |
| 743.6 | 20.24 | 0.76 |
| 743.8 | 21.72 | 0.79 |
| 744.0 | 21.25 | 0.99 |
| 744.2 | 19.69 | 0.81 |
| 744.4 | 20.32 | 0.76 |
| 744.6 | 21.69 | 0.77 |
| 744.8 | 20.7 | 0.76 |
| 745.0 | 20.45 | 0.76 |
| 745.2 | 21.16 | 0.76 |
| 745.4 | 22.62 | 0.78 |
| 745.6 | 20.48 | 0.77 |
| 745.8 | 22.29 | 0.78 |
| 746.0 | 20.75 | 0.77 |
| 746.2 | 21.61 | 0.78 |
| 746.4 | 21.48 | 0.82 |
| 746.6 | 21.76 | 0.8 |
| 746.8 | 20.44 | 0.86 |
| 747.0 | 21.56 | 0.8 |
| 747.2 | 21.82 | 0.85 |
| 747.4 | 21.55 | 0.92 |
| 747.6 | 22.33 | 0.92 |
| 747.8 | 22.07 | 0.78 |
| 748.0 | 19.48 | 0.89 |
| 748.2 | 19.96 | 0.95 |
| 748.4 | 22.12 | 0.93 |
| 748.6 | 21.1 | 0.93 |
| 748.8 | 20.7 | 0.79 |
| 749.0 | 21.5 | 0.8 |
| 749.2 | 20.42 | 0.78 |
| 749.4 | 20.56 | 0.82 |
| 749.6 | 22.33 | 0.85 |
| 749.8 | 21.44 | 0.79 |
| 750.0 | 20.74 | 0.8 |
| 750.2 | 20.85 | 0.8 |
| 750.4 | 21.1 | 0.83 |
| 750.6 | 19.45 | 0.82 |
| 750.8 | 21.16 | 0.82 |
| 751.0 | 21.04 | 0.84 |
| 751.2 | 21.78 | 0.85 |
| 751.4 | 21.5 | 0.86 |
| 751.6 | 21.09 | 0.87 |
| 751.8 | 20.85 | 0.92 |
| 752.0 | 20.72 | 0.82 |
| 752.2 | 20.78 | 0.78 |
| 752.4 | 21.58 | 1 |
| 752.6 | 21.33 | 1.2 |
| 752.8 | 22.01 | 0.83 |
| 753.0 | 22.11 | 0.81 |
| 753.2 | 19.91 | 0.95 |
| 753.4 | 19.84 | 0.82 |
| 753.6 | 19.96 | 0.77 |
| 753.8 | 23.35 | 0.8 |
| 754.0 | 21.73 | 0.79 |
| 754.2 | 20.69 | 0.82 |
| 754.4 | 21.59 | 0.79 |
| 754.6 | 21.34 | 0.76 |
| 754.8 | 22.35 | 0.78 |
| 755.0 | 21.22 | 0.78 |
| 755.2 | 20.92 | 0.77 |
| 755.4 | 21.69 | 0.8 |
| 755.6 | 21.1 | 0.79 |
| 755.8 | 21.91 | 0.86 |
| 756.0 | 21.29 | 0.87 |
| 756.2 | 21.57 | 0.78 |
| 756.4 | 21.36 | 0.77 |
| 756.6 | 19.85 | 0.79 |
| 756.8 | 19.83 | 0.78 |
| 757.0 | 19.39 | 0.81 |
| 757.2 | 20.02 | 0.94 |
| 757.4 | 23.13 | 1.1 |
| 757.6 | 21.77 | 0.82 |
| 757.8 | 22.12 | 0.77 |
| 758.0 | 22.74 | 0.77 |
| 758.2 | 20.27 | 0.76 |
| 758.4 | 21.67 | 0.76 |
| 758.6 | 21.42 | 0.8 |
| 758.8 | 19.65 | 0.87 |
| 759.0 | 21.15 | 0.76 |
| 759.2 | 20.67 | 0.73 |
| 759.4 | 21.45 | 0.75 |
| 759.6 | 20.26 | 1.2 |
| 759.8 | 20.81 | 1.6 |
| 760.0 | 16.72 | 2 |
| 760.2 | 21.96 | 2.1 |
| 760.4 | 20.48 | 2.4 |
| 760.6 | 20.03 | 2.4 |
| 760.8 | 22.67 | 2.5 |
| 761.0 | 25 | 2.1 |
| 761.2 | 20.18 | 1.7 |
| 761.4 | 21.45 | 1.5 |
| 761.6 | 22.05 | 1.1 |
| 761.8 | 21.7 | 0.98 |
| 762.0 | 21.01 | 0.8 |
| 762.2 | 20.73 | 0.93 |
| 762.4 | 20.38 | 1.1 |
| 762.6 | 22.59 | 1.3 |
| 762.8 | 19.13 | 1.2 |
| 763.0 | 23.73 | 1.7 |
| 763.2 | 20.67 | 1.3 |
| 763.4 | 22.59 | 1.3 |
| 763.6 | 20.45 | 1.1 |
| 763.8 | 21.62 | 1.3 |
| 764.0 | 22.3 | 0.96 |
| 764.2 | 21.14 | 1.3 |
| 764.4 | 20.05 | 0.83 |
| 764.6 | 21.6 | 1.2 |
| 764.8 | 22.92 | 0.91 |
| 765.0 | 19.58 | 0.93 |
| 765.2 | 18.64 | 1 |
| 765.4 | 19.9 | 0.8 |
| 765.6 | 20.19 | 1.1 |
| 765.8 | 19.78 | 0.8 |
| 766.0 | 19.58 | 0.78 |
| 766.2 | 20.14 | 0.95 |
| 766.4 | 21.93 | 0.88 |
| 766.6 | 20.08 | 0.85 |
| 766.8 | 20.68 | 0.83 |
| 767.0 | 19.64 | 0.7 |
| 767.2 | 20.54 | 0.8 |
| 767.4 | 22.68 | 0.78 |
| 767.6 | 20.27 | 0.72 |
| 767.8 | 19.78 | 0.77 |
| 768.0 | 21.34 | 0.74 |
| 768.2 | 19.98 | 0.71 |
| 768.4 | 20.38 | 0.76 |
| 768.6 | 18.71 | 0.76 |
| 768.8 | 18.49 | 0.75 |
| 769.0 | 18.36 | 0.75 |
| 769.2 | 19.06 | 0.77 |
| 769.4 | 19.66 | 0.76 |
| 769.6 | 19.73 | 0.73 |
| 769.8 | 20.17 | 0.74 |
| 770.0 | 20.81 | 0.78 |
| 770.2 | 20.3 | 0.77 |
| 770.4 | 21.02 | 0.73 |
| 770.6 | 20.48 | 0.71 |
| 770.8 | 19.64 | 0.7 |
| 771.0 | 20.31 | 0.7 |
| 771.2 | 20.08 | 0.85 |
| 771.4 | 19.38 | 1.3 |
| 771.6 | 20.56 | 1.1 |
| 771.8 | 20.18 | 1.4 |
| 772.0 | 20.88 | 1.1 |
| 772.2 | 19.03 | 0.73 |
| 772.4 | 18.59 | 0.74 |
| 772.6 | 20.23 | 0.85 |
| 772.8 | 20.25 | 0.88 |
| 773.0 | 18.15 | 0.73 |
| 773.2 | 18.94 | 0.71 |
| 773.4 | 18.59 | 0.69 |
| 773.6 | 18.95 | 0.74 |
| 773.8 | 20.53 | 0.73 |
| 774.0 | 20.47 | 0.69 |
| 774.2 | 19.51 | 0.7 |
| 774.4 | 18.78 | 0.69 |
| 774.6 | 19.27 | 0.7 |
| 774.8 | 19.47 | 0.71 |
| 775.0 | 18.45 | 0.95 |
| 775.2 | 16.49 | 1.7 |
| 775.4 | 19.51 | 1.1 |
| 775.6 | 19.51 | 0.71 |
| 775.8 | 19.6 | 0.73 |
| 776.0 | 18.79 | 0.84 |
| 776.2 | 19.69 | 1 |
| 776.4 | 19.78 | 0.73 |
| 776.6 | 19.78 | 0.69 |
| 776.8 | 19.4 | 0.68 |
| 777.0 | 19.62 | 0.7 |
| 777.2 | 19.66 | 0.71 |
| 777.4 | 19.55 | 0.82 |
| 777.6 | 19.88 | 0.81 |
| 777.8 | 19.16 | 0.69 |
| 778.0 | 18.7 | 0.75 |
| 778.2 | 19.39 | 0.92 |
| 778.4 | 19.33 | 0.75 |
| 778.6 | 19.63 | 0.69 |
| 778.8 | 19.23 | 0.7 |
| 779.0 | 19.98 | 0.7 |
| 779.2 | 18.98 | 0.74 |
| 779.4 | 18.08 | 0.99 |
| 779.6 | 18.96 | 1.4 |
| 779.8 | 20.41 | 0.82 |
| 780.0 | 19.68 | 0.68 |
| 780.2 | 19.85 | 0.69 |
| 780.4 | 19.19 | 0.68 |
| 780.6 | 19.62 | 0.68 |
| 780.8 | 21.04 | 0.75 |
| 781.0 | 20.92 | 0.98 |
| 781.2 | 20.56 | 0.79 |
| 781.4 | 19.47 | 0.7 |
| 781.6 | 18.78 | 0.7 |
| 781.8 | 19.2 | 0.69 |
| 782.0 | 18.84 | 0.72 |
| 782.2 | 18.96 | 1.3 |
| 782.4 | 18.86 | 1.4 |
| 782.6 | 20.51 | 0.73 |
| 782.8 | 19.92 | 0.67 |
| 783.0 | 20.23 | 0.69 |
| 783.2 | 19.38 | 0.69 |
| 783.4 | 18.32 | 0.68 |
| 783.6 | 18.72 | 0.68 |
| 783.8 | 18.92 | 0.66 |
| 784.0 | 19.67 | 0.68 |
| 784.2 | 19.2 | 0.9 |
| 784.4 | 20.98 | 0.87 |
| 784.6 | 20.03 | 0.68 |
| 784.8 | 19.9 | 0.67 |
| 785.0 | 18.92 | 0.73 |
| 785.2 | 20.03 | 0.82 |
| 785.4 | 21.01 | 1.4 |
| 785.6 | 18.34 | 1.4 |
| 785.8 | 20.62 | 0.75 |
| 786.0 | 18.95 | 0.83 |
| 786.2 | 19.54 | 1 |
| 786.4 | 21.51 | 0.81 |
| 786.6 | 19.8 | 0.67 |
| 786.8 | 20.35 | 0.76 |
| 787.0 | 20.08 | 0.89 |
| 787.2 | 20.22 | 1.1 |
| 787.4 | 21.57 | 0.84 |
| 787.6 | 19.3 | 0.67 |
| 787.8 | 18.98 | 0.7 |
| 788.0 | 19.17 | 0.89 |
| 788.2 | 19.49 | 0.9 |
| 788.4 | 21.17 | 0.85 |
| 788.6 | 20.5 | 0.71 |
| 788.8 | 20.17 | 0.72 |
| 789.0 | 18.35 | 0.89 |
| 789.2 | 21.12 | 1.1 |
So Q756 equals 21.1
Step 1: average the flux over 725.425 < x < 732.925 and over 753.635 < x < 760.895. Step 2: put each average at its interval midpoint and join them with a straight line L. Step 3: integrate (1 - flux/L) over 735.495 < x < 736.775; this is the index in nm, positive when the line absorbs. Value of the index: 0.083 nm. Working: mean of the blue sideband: 23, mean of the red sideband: 21.1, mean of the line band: 21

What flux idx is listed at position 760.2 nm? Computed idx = 21.96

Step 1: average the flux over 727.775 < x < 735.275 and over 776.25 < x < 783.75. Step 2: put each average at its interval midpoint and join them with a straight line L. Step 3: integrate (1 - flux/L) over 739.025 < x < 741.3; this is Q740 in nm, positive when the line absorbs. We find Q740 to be 0.12 nm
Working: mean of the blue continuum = 23.1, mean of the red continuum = 19.5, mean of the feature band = 21.3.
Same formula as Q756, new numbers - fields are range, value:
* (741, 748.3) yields 21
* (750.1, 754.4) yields 21.1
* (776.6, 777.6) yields 19.6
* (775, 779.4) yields 19.3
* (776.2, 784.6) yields 19.5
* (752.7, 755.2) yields 21.3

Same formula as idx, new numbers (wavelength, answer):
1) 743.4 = 21.57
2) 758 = 22.74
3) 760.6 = 20.03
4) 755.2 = 20.92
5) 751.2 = 21.78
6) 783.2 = 19.38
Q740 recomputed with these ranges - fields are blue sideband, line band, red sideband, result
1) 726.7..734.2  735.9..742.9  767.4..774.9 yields 0.42 nm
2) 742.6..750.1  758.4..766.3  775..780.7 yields -0.29 nm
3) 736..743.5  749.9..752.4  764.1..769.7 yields -0.04 nm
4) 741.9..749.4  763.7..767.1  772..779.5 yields -0.12 nm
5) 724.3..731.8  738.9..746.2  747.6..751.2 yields 0.22 nm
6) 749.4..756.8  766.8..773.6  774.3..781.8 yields 0.03 nm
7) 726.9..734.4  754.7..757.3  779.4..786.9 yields 0.05 nm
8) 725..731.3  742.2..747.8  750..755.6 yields 0.22 nm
